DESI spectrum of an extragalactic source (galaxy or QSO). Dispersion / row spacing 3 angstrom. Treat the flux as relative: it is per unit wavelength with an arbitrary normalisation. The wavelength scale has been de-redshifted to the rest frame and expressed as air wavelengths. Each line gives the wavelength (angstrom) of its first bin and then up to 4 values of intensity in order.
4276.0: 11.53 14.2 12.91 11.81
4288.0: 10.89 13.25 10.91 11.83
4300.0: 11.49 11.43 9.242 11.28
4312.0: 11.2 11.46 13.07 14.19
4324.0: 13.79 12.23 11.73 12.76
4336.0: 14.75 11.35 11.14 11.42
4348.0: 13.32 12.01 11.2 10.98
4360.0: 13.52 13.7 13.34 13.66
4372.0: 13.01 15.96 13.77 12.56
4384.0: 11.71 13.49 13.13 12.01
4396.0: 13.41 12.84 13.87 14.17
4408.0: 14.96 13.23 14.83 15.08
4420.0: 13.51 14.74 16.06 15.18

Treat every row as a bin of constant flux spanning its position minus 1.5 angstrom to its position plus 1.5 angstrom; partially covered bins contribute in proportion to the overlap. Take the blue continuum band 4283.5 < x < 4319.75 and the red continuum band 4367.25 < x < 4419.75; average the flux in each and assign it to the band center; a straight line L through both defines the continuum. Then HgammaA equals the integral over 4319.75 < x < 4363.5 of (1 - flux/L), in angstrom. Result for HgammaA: -0.3 angstrom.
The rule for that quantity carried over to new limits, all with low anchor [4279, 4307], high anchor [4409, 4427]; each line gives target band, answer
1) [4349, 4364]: 1.01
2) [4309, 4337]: -0.64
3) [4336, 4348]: 0.78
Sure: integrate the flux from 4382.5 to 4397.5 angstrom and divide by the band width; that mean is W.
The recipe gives 12.8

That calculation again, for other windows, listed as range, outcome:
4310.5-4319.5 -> 11.9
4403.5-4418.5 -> 14.5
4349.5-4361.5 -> 11.9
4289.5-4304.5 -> 11.8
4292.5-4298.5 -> 11.4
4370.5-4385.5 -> 13.4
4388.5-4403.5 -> 13.1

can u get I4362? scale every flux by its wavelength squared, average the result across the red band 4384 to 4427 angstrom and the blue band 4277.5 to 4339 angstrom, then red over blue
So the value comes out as 1.19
